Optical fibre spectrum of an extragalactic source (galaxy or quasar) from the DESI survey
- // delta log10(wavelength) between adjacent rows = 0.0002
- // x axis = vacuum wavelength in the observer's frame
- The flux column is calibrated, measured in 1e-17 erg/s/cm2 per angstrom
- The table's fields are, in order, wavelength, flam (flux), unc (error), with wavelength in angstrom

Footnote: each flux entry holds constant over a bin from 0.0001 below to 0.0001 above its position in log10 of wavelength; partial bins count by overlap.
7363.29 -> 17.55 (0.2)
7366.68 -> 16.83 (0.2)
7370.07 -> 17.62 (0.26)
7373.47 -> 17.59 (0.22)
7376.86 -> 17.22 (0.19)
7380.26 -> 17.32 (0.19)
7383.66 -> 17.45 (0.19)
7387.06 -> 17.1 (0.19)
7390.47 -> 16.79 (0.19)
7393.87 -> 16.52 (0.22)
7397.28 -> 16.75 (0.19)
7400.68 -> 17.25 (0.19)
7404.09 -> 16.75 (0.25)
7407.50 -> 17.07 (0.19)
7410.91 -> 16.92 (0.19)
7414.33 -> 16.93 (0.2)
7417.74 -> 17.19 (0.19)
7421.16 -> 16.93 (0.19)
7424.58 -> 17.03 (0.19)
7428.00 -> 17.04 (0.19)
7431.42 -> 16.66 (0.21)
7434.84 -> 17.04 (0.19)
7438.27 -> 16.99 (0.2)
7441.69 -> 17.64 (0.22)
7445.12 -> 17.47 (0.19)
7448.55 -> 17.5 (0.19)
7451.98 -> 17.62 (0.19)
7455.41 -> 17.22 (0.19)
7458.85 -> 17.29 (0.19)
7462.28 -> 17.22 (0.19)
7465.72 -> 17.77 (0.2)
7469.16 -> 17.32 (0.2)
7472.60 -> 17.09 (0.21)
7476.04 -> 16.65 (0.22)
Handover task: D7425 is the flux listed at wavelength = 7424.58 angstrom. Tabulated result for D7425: 17.03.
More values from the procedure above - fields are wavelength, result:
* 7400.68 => 17.25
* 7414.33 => 16.93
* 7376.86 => 17.22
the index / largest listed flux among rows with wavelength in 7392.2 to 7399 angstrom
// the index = 16.75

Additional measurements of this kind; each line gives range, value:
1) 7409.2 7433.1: 17.19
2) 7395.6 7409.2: 17.25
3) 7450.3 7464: 17.62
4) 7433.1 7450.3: 17.64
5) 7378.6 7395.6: 17.45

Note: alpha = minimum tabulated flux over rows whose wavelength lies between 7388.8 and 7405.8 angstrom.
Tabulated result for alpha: 16.52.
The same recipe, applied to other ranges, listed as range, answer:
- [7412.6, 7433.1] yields 16.66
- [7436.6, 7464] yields 16.99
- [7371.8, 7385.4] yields 17.22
